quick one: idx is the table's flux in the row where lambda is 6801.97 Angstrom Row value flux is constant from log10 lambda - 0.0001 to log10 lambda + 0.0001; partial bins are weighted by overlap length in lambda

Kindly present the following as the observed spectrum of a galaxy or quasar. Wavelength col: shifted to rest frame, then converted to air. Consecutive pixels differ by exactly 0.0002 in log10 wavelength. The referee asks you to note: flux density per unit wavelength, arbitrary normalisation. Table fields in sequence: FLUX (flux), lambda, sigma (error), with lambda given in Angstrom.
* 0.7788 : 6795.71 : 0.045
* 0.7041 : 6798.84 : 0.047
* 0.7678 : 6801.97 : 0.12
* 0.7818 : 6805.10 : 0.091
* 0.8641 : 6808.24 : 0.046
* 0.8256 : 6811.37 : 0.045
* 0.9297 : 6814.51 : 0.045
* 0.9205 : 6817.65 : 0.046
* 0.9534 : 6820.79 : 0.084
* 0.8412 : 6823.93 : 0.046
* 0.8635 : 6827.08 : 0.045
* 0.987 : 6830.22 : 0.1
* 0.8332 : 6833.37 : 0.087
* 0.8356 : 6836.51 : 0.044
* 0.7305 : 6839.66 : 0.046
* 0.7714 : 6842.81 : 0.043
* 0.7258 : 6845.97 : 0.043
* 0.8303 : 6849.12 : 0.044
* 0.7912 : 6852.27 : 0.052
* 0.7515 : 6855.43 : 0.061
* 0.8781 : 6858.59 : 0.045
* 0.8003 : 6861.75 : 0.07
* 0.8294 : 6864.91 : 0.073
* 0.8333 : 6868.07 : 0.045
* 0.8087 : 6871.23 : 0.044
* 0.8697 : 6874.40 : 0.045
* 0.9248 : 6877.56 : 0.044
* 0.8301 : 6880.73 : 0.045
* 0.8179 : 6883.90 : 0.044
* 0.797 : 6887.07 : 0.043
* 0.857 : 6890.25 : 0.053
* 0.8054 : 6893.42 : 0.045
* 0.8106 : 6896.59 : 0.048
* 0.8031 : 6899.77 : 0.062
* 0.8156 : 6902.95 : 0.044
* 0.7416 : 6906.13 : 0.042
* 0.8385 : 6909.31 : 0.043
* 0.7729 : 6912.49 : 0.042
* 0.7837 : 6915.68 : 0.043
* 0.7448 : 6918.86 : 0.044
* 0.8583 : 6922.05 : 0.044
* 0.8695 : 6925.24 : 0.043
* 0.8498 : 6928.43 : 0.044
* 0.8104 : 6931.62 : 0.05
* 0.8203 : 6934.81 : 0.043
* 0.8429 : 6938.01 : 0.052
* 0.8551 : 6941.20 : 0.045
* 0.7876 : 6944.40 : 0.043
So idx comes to 0.7678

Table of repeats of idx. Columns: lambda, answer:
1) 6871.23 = 0.8087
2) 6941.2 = 0.8551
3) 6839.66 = 0.7305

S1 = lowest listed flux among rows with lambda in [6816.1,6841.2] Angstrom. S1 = 0.7305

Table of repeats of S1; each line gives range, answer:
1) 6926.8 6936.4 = 0.8104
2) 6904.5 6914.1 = 0.7416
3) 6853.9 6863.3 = 0.7515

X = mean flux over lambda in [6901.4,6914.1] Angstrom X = 0.792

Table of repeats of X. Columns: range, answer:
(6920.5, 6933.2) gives 0.847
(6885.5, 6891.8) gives 0.826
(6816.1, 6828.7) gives 0.895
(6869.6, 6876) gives 0.84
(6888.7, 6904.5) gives 0.818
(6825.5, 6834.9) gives 0.894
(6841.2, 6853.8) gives 0.78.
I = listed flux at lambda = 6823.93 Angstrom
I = 0.8412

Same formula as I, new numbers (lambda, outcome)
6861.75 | 0.8003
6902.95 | 0.8156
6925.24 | 0.8695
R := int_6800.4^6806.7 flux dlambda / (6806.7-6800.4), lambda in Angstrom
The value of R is 0.775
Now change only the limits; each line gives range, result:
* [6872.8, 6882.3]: 0.875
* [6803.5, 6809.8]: 0.822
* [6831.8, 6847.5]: 0.779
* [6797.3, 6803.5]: 0.736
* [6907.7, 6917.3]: 0.798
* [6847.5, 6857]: 0.791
